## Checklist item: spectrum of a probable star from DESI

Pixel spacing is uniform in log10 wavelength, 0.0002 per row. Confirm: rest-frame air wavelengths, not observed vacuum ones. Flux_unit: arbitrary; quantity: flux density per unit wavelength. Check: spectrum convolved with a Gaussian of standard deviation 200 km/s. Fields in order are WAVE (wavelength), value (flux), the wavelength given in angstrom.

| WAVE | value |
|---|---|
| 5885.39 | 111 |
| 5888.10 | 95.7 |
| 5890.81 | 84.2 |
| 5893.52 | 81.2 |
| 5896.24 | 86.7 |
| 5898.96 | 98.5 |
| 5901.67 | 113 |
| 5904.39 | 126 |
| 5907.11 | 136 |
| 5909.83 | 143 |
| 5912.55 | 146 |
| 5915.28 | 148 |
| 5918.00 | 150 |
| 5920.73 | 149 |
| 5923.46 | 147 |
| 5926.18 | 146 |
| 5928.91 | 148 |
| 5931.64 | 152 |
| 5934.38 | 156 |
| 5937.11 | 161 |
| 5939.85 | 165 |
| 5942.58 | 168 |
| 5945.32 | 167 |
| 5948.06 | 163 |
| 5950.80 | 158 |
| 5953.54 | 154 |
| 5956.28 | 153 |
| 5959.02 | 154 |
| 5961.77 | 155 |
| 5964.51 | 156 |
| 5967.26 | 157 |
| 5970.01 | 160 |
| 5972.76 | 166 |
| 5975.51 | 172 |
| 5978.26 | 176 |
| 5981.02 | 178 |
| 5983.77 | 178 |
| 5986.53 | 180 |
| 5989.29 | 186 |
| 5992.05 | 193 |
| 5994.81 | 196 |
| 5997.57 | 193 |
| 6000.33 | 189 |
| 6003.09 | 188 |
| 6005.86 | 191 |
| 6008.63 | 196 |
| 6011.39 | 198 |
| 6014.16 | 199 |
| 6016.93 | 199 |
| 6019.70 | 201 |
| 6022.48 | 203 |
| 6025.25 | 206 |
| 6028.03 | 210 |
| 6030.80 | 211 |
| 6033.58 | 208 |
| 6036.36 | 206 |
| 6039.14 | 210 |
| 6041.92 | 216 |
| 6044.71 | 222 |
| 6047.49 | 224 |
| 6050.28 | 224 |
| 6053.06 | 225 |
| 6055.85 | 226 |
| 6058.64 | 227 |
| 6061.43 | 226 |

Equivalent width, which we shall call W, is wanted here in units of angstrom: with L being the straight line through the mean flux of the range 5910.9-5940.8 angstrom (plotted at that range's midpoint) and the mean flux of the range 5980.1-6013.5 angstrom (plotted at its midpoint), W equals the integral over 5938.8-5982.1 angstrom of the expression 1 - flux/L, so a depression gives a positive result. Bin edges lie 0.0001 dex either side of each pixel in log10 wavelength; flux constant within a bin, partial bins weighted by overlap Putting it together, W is 1.8 angstrom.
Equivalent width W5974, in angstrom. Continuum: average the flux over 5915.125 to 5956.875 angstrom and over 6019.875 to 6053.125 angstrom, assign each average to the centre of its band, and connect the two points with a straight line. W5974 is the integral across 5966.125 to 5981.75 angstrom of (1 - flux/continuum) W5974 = 0.8 angstrom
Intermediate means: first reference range 156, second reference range 213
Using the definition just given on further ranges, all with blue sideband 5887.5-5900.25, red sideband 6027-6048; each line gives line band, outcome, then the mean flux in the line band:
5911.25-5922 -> -3.94 angstrom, 148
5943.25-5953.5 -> -1.97 angstrom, 162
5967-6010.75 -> -2.86 angstrom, 182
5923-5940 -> -4.45 angstrom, 153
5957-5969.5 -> -0.58 angstrom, 156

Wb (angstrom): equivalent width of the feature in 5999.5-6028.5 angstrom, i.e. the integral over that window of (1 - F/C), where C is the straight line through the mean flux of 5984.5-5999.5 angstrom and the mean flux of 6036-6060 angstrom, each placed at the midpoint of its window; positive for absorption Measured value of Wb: 0.5 angstrom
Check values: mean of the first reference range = 189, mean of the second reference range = 221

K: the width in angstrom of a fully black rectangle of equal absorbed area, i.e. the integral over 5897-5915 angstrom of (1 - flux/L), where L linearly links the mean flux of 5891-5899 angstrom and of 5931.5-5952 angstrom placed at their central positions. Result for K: -3.8 angstrom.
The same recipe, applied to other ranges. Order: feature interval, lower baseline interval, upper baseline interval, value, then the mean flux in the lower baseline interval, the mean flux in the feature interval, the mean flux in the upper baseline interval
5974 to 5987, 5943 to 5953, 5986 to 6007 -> 0.3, 162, 176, 190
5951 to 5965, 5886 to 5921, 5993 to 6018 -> 0.4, 119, 155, 194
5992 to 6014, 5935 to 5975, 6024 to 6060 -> -0.3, 160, 193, 217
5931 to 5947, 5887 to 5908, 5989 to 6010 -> -2.7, 102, 162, 192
